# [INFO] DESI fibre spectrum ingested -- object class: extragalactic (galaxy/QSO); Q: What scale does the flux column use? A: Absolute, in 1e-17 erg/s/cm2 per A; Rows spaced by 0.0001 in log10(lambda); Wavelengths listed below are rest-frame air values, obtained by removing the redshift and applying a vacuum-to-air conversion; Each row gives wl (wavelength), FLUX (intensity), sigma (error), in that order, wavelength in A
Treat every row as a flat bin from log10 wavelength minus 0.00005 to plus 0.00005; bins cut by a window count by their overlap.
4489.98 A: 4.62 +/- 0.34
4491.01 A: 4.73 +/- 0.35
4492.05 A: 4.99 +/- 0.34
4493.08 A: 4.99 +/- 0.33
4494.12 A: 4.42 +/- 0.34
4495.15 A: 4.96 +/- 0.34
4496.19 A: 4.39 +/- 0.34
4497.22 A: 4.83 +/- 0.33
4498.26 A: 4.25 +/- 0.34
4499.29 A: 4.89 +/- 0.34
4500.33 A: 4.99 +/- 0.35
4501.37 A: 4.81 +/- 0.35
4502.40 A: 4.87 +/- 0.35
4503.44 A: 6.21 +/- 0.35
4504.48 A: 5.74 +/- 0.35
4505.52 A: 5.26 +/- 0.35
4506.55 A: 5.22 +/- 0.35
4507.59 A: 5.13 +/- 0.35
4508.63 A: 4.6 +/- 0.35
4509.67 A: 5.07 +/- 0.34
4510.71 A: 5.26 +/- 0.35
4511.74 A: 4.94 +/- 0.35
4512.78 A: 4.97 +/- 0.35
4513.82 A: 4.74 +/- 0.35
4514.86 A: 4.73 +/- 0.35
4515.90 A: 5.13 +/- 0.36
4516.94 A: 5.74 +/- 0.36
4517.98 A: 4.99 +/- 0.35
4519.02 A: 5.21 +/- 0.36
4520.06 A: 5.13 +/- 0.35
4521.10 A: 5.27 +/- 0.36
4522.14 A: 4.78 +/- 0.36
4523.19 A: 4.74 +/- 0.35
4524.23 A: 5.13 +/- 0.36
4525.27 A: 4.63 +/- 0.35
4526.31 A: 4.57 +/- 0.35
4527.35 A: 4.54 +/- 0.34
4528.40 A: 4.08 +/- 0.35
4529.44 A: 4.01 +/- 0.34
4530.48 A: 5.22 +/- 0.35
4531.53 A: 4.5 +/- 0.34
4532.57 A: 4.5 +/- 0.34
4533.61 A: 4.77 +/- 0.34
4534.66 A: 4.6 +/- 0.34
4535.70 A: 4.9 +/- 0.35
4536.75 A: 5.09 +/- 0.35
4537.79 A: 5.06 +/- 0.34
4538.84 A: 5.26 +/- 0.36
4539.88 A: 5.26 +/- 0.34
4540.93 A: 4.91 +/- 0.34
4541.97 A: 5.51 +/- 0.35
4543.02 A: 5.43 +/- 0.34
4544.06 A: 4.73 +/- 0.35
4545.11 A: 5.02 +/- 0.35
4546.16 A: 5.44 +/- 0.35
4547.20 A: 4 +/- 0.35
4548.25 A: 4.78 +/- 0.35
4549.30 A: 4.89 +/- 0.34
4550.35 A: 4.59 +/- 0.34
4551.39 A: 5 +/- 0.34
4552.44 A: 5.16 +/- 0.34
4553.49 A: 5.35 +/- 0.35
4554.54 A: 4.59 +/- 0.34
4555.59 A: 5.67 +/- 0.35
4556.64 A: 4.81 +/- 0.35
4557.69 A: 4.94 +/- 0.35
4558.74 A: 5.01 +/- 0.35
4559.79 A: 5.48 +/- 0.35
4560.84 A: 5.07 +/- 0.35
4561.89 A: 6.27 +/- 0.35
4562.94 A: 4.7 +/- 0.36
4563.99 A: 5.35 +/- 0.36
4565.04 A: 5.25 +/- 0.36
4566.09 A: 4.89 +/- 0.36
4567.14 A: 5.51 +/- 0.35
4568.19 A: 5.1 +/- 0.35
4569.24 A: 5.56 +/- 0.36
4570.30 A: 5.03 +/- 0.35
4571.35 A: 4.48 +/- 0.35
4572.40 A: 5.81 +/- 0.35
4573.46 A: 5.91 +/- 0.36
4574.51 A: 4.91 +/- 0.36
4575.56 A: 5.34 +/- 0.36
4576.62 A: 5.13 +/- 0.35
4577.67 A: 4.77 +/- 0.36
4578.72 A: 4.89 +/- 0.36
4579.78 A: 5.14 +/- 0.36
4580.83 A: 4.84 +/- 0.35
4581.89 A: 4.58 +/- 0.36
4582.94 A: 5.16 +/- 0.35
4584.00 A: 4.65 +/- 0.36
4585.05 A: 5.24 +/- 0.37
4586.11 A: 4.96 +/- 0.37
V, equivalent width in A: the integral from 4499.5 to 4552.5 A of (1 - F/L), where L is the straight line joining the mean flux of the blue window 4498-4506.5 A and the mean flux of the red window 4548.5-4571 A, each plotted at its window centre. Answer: 2.0 A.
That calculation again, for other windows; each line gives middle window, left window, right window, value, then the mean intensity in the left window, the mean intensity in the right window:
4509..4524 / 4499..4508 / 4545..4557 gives 0.33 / 5.24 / 4.94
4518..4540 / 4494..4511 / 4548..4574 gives 1.14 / 5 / 5.17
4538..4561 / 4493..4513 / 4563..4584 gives 0.15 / 4.99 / 5.12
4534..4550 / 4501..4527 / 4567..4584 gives 0.33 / 5.07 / 5.11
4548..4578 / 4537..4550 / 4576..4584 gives -1.17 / 5.02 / 4.91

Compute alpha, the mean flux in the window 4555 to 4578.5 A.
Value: 5.22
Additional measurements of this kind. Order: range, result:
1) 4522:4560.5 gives 4.89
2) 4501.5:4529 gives 5.02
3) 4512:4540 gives 4.87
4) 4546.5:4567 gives 5.06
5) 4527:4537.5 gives 4.63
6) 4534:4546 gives 5.08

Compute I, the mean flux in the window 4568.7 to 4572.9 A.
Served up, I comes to 5.22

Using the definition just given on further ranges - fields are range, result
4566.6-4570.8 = 5.3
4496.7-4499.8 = 4.67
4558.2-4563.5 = 5.31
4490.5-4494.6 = 4.78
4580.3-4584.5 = 4.81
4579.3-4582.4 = 4.85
